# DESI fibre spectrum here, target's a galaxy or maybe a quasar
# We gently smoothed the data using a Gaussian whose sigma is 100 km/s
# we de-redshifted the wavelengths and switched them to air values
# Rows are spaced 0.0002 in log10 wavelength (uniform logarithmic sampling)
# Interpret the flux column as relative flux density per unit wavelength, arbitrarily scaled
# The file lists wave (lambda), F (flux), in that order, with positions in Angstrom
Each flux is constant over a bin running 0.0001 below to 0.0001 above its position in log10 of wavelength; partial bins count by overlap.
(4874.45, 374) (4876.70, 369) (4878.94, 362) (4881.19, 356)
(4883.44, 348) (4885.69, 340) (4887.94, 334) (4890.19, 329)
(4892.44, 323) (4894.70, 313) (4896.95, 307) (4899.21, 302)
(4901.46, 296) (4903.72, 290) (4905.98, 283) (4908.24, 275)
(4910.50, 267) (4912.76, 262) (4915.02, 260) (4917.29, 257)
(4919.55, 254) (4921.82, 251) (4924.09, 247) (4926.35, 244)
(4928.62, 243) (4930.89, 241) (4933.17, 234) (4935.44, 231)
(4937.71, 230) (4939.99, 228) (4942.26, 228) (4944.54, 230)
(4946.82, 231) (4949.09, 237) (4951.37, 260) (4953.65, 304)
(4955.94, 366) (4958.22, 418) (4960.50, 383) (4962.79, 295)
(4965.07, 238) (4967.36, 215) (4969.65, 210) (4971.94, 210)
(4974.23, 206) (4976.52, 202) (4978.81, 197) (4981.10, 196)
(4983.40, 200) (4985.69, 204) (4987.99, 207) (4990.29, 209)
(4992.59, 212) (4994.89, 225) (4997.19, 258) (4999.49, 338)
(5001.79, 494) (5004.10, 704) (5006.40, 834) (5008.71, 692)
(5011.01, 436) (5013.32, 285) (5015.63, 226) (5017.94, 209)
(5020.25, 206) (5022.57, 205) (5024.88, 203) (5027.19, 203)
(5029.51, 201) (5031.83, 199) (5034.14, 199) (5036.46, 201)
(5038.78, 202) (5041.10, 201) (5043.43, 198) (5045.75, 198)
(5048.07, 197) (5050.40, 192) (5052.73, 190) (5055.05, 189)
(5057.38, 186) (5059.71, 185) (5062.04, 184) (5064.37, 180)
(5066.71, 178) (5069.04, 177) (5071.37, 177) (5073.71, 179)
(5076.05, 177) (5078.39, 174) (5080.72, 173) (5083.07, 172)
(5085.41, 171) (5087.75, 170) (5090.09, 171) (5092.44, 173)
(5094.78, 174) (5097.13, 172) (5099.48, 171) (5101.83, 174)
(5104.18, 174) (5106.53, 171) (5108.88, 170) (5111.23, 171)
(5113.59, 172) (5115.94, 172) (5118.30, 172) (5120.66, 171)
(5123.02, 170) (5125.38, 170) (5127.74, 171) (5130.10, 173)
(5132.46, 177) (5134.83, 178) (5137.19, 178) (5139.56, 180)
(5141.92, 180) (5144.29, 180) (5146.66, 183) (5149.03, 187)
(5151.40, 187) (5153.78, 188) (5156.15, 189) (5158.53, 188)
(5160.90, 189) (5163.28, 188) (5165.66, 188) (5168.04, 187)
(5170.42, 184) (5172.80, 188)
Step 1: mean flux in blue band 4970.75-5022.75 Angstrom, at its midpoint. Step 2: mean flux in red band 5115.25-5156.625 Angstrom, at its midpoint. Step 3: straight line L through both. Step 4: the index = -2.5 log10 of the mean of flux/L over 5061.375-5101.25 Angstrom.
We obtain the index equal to 0.30 mag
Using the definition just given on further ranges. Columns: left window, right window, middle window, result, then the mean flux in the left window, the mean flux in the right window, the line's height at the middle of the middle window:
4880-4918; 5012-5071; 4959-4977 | 0.017 mag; 303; 200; 253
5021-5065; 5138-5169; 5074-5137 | 0.104 mag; 196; 186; 190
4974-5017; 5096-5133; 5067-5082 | 0.274 mag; 335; 172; 227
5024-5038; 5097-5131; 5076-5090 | 0.062 mag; 201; 172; 183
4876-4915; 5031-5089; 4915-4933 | 0.173 mag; 313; 186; 291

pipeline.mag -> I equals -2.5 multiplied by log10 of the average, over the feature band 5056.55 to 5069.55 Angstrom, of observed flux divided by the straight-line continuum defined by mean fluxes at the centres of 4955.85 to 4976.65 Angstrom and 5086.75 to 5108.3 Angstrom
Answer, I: 0.10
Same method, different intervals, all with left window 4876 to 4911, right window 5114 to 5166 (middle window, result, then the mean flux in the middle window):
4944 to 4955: 0.13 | 256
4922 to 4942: 0.24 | 238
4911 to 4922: 0.18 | 258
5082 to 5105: 0.19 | 172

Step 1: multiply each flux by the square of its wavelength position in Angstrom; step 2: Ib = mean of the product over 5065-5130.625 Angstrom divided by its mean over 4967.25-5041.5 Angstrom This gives 0.6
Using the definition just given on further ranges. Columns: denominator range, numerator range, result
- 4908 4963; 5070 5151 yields 0.70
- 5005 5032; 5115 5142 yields 0.55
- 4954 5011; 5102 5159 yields 0.58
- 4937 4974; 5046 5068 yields 0.73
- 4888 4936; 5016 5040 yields 0.78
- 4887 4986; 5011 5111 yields 0.77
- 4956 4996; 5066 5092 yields 0.76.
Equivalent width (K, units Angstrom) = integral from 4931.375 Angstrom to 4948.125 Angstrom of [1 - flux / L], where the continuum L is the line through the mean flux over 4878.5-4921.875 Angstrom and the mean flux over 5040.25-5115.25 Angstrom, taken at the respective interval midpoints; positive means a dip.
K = 2.6 Angstrom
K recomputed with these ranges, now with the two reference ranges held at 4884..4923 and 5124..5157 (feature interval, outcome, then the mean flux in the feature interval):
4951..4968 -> -3.2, 315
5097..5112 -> 1.9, 172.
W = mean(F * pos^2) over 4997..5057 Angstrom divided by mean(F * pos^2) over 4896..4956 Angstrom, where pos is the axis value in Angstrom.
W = 1.18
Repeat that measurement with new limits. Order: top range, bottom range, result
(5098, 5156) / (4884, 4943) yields 0.70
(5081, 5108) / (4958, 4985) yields 0.75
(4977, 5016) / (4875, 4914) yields 1.15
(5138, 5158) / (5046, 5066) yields 1.02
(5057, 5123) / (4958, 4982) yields 0.74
